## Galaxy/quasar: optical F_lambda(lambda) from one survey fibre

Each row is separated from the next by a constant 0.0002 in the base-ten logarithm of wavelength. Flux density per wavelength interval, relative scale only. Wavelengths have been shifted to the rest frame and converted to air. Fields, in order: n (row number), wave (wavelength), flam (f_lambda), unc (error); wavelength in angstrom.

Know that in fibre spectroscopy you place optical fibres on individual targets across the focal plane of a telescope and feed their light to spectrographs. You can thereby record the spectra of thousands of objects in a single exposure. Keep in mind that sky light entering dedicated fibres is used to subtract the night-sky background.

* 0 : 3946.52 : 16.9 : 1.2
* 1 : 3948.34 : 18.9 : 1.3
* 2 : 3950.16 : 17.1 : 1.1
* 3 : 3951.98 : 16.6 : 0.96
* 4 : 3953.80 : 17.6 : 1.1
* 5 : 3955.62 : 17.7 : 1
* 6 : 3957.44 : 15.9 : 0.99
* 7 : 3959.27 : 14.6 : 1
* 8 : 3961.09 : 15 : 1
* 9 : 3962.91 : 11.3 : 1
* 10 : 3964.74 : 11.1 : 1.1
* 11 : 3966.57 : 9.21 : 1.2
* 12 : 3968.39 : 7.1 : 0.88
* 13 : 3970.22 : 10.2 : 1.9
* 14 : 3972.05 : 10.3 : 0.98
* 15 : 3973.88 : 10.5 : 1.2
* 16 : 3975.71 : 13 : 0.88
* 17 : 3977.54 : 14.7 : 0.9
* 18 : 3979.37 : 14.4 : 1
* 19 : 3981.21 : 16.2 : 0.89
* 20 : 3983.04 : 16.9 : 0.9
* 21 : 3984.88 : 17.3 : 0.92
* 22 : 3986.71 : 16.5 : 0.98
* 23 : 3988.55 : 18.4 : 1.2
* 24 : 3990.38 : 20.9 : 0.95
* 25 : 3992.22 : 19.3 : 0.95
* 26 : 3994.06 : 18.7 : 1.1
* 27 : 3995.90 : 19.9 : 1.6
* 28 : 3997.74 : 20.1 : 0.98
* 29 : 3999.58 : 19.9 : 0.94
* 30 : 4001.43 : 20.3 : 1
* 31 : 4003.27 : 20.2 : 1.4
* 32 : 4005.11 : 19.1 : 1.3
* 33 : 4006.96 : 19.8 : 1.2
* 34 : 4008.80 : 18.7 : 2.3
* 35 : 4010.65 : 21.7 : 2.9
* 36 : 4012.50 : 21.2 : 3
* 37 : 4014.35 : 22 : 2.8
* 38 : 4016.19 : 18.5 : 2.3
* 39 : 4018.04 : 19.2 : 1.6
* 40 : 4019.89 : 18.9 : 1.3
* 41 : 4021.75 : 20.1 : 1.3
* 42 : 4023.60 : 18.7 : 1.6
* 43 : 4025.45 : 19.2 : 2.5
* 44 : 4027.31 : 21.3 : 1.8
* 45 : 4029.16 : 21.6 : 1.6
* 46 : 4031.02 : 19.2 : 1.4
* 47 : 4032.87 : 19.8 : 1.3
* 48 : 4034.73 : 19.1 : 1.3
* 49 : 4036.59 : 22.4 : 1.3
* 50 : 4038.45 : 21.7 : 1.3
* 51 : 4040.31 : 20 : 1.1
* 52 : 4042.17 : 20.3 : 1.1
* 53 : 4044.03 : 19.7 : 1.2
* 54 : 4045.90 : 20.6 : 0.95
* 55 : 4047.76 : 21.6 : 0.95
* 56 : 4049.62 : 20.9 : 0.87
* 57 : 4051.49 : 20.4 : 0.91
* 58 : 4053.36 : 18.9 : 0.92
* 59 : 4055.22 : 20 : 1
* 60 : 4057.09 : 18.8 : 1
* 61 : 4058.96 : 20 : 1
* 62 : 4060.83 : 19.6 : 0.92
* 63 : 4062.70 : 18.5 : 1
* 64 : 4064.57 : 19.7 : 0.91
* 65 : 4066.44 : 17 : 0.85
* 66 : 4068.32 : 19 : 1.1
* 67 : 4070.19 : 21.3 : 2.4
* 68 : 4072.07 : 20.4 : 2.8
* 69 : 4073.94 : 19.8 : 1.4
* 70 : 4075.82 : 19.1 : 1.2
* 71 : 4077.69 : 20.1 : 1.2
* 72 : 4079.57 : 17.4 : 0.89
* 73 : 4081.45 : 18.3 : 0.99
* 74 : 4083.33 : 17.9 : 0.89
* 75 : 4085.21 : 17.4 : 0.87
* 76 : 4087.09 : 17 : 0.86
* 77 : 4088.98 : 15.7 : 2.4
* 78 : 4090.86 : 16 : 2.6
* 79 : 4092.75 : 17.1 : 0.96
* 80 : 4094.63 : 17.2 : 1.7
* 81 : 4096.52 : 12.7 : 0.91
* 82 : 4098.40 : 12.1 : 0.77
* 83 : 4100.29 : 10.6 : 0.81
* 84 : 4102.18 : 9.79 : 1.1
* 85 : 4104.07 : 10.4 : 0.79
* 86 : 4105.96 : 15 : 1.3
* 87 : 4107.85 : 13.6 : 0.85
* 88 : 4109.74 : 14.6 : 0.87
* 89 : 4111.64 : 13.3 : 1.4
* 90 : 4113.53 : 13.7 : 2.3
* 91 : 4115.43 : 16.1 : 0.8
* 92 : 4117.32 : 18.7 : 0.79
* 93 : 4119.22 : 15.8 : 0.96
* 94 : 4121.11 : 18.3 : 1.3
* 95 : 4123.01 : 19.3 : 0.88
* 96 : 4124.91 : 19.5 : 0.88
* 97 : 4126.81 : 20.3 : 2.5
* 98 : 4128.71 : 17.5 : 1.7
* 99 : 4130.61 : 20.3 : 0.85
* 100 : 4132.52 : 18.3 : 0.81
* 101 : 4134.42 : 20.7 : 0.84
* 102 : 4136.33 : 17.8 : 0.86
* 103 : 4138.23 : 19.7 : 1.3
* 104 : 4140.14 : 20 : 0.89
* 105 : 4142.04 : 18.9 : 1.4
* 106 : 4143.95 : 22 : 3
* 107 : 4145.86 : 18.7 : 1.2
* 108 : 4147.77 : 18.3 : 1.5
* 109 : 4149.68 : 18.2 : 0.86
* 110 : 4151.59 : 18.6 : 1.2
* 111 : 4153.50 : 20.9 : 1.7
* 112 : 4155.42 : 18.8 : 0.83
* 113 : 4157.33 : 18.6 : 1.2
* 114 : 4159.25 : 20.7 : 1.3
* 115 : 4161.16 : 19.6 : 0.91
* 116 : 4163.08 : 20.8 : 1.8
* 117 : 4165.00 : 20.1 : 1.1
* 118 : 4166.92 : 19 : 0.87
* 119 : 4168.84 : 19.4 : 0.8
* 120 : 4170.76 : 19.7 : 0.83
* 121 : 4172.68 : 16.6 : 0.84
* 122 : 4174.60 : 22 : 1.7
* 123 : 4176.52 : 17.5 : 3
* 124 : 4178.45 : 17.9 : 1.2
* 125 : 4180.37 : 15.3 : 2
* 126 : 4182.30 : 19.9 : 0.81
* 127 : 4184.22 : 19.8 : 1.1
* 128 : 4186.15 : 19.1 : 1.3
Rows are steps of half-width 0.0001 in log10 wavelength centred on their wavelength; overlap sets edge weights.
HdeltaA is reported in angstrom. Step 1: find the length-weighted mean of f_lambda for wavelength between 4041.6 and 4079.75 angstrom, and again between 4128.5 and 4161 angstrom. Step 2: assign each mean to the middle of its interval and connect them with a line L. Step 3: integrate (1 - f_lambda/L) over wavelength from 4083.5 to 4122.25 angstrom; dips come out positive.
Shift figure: 9.30 angstrom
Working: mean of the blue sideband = 19.7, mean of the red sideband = 19.3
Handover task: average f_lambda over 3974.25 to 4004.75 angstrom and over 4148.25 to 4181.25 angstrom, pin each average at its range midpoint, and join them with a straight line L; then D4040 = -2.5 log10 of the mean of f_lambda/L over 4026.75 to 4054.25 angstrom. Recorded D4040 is -0.13 mag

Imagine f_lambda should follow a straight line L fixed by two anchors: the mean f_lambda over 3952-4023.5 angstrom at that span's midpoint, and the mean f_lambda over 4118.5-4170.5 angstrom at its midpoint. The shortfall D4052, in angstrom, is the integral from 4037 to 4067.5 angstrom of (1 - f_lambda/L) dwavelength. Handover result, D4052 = -3.6 angstrom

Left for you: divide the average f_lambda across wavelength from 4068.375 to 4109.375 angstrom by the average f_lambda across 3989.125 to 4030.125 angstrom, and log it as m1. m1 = 0.81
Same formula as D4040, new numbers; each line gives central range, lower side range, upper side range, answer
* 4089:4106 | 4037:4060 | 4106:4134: 0.32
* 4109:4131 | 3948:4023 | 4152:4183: 0.08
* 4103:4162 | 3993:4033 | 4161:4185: 0.08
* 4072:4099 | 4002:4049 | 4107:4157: 0.11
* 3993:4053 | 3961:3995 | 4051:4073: -0.18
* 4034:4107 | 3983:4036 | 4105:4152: 0.04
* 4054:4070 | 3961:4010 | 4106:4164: -0.12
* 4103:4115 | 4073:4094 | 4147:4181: 0.32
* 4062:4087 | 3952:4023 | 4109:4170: -0.06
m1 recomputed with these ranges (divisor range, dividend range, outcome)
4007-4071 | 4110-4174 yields 0.94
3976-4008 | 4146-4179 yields 1.05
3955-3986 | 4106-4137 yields 1.31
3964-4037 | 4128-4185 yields 1.09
